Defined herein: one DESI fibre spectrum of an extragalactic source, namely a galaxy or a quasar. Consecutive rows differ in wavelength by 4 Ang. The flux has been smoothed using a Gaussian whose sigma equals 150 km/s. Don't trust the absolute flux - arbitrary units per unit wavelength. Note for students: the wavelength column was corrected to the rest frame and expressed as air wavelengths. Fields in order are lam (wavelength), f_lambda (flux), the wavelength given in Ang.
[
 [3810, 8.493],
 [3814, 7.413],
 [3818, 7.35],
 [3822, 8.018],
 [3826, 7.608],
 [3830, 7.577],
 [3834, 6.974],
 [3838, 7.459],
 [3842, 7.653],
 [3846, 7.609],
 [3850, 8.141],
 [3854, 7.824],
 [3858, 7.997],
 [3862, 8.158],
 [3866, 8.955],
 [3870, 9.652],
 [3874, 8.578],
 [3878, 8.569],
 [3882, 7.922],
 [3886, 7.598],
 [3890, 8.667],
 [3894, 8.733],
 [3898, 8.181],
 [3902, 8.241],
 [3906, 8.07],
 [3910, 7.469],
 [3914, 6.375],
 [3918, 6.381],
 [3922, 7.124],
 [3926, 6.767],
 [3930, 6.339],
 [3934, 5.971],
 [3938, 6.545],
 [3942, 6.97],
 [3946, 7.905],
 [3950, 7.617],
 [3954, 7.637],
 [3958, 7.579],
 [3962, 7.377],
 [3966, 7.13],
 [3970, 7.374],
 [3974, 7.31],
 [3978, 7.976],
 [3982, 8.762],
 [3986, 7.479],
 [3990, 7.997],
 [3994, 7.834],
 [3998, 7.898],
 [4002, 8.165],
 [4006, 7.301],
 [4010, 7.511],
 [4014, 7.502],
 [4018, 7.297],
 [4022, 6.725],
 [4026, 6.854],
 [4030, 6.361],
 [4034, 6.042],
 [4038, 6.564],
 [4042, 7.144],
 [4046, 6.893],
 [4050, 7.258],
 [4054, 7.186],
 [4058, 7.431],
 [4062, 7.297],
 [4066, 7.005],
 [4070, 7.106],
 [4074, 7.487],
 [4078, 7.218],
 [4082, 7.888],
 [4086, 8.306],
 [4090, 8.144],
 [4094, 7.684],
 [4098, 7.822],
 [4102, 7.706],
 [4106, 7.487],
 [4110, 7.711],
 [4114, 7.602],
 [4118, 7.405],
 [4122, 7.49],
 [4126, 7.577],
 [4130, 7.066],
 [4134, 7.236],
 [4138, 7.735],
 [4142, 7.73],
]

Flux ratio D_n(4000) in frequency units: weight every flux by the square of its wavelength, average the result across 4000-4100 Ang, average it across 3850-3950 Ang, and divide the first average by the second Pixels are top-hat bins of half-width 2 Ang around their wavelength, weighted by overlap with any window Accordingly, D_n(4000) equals 1.02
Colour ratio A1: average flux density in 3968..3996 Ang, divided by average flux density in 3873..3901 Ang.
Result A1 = 0.9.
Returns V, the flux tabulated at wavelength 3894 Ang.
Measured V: 8.733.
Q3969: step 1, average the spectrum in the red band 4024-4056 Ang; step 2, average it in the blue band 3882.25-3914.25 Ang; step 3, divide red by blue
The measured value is 0.85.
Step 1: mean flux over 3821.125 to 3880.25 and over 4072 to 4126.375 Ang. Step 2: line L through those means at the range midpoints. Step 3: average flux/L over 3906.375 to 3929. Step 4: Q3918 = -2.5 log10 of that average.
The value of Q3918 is 0.16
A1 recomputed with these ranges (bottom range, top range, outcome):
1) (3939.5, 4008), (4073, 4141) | 1.00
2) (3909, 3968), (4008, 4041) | 0.98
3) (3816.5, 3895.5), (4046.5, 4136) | 0.93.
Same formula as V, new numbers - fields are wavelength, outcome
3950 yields 7.617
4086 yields 8.306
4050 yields 7.258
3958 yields 7.579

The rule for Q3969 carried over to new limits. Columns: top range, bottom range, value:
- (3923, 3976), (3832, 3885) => 0.88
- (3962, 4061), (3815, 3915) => 0.92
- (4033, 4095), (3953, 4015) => 0.95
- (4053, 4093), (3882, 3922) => 0.97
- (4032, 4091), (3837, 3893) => 0.88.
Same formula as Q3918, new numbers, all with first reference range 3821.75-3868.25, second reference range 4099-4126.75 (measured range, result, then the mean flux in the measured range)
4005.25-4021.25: 0.05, 7.36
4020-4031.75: 0.15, 6.65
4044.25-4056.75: 0.07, 7.14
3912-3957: 0.13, 6.89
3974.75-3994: -0.04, 7.98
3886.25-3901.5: -0.08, 8.39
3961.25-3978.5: 0.05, 7.39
